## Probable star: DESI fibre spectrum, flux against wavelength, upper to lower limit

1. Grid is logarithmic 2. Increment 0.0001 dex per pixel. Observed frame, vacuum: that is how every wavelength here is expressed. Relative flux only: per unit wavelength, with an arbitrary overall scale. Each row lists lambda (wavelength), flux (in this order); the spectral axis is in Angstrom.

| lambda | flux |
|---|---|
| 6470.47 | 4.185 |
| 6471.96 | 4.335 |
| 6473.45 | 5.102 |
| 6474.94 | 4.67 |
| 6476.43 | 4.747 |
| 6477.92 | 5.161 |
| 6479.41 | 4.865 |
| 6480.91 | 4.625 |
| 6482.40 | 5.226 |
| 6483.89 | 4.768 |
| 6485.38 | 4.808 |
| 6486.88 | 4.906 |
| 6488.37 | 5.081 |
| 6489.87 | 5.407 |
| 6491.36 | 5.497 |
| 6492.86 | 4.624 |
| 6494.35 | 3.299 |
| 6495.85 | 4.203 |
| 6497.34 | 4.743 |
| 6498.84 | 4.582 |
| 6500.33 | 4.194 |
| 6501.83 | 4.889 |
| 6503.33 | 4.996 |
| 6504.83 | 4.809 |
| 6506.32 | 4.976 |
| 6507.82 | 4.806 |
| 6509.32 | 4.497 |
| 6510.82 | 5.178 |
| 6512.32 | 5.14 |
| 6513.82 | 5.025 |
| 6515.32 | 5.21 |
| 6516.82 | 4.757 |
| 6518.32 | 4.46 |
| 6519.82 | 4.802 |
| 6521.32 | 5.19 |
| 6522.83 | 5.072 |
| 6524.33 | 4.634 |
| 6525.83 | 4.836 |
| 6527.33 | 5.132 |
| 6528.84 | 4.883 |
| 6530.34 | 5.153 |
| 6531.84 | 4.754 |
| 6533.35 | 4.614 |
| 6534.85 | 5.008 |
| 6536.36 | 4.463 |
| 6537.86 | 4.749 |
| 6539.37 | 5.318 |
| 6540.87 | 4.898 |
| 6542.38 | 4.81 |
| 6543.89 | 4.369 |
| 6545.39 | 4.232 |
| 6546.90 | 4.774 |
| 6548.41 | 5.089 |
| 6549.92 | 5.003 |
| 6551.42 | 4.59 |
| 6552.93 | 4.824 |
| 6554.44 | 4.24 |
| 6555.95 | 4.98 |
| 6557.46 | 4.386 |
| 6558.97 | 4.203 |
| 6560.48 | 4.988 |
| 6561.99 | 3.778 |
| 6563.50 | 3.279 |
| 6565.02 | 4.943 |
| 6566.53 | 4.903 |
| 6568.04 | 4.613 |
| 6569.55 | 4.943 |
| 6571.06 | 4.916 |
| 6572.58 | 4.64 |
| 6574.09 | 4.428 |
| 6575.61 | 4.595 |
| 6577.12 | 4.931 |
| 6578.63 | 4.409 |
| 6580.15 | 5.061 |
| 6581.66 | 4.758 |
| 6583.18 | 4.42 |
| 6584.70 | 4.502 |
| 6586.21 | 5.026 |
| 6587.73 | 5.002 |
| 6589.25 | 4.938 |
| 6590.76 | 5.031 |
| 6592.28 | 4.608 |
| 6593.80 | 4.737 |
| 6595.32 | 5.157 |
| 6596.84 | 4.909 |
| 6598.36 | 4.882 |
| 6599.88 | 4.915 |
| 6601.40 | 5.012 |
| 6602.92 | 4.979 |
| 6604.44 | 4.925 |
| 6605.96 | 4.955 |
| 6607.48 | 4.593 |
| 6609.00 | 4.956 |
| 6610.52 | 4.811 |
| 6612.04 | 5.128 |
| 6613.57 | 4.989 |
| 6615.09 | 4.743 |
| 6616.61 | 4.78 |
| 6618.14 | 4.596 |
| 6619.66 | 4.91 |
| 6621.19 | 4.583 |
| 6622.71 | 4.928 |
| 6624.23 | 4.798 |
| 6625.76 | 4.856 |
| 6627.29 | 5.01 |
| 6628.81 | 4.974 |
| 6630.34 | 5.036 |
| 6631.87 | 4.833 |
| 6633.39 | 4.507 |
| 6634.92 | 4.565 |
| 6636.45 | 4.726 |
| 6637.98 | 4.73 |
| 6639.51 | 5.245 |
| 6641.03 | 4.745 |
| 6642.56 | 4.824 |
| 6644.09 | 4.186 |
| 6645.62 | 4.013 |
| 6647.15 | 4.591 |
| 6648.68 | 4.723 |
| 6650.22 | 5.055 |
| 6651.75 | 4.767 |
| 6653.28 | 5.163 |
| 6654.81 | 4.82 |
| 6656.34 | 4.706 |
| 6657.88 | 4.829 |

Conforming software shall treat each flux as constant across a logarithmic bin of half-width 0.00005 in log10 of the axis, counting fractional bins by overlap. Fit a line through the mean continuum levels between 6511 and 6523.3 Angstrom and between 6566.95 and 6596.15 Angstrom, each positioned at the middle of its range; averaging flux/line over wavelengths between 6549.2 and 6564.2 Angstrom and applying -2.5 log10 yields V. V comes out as 0.10 mag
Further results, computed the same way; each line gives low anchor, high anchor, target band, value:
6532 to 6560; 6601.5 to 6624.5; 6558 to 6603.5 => 0.02 mag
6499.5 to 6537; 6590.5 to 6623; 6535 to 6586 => 0.05 mag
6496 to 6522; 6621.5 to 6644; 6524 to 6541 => -0.01 mag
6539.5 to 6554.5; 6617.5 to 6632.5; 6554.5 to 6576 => 0.05 mag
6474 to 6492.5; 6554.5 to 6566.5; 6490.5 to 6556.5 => -0.03 mag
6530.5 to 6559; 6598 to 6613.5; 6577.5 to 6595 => 0.02 mag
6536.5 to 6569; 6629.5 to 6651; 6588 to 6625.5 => -0.05 mag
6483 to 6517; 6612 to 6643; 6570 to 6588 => 0.02 mag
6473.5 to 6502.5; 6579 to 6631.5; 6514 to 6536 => -0.02 mag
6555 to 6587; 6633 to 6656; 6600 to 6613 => -0.06 mag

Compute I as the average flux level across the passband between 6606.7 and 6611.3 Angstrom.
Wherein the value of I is 4.8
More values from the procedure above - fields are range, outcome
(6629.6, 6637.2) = 4.73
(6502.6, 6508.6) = 4.9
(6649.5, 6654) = 5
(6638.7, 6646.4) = 4.61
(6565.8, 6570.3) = 4.82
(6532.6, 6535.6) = 4.82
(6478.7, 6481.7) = 4.74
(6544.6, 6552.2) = 4.74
